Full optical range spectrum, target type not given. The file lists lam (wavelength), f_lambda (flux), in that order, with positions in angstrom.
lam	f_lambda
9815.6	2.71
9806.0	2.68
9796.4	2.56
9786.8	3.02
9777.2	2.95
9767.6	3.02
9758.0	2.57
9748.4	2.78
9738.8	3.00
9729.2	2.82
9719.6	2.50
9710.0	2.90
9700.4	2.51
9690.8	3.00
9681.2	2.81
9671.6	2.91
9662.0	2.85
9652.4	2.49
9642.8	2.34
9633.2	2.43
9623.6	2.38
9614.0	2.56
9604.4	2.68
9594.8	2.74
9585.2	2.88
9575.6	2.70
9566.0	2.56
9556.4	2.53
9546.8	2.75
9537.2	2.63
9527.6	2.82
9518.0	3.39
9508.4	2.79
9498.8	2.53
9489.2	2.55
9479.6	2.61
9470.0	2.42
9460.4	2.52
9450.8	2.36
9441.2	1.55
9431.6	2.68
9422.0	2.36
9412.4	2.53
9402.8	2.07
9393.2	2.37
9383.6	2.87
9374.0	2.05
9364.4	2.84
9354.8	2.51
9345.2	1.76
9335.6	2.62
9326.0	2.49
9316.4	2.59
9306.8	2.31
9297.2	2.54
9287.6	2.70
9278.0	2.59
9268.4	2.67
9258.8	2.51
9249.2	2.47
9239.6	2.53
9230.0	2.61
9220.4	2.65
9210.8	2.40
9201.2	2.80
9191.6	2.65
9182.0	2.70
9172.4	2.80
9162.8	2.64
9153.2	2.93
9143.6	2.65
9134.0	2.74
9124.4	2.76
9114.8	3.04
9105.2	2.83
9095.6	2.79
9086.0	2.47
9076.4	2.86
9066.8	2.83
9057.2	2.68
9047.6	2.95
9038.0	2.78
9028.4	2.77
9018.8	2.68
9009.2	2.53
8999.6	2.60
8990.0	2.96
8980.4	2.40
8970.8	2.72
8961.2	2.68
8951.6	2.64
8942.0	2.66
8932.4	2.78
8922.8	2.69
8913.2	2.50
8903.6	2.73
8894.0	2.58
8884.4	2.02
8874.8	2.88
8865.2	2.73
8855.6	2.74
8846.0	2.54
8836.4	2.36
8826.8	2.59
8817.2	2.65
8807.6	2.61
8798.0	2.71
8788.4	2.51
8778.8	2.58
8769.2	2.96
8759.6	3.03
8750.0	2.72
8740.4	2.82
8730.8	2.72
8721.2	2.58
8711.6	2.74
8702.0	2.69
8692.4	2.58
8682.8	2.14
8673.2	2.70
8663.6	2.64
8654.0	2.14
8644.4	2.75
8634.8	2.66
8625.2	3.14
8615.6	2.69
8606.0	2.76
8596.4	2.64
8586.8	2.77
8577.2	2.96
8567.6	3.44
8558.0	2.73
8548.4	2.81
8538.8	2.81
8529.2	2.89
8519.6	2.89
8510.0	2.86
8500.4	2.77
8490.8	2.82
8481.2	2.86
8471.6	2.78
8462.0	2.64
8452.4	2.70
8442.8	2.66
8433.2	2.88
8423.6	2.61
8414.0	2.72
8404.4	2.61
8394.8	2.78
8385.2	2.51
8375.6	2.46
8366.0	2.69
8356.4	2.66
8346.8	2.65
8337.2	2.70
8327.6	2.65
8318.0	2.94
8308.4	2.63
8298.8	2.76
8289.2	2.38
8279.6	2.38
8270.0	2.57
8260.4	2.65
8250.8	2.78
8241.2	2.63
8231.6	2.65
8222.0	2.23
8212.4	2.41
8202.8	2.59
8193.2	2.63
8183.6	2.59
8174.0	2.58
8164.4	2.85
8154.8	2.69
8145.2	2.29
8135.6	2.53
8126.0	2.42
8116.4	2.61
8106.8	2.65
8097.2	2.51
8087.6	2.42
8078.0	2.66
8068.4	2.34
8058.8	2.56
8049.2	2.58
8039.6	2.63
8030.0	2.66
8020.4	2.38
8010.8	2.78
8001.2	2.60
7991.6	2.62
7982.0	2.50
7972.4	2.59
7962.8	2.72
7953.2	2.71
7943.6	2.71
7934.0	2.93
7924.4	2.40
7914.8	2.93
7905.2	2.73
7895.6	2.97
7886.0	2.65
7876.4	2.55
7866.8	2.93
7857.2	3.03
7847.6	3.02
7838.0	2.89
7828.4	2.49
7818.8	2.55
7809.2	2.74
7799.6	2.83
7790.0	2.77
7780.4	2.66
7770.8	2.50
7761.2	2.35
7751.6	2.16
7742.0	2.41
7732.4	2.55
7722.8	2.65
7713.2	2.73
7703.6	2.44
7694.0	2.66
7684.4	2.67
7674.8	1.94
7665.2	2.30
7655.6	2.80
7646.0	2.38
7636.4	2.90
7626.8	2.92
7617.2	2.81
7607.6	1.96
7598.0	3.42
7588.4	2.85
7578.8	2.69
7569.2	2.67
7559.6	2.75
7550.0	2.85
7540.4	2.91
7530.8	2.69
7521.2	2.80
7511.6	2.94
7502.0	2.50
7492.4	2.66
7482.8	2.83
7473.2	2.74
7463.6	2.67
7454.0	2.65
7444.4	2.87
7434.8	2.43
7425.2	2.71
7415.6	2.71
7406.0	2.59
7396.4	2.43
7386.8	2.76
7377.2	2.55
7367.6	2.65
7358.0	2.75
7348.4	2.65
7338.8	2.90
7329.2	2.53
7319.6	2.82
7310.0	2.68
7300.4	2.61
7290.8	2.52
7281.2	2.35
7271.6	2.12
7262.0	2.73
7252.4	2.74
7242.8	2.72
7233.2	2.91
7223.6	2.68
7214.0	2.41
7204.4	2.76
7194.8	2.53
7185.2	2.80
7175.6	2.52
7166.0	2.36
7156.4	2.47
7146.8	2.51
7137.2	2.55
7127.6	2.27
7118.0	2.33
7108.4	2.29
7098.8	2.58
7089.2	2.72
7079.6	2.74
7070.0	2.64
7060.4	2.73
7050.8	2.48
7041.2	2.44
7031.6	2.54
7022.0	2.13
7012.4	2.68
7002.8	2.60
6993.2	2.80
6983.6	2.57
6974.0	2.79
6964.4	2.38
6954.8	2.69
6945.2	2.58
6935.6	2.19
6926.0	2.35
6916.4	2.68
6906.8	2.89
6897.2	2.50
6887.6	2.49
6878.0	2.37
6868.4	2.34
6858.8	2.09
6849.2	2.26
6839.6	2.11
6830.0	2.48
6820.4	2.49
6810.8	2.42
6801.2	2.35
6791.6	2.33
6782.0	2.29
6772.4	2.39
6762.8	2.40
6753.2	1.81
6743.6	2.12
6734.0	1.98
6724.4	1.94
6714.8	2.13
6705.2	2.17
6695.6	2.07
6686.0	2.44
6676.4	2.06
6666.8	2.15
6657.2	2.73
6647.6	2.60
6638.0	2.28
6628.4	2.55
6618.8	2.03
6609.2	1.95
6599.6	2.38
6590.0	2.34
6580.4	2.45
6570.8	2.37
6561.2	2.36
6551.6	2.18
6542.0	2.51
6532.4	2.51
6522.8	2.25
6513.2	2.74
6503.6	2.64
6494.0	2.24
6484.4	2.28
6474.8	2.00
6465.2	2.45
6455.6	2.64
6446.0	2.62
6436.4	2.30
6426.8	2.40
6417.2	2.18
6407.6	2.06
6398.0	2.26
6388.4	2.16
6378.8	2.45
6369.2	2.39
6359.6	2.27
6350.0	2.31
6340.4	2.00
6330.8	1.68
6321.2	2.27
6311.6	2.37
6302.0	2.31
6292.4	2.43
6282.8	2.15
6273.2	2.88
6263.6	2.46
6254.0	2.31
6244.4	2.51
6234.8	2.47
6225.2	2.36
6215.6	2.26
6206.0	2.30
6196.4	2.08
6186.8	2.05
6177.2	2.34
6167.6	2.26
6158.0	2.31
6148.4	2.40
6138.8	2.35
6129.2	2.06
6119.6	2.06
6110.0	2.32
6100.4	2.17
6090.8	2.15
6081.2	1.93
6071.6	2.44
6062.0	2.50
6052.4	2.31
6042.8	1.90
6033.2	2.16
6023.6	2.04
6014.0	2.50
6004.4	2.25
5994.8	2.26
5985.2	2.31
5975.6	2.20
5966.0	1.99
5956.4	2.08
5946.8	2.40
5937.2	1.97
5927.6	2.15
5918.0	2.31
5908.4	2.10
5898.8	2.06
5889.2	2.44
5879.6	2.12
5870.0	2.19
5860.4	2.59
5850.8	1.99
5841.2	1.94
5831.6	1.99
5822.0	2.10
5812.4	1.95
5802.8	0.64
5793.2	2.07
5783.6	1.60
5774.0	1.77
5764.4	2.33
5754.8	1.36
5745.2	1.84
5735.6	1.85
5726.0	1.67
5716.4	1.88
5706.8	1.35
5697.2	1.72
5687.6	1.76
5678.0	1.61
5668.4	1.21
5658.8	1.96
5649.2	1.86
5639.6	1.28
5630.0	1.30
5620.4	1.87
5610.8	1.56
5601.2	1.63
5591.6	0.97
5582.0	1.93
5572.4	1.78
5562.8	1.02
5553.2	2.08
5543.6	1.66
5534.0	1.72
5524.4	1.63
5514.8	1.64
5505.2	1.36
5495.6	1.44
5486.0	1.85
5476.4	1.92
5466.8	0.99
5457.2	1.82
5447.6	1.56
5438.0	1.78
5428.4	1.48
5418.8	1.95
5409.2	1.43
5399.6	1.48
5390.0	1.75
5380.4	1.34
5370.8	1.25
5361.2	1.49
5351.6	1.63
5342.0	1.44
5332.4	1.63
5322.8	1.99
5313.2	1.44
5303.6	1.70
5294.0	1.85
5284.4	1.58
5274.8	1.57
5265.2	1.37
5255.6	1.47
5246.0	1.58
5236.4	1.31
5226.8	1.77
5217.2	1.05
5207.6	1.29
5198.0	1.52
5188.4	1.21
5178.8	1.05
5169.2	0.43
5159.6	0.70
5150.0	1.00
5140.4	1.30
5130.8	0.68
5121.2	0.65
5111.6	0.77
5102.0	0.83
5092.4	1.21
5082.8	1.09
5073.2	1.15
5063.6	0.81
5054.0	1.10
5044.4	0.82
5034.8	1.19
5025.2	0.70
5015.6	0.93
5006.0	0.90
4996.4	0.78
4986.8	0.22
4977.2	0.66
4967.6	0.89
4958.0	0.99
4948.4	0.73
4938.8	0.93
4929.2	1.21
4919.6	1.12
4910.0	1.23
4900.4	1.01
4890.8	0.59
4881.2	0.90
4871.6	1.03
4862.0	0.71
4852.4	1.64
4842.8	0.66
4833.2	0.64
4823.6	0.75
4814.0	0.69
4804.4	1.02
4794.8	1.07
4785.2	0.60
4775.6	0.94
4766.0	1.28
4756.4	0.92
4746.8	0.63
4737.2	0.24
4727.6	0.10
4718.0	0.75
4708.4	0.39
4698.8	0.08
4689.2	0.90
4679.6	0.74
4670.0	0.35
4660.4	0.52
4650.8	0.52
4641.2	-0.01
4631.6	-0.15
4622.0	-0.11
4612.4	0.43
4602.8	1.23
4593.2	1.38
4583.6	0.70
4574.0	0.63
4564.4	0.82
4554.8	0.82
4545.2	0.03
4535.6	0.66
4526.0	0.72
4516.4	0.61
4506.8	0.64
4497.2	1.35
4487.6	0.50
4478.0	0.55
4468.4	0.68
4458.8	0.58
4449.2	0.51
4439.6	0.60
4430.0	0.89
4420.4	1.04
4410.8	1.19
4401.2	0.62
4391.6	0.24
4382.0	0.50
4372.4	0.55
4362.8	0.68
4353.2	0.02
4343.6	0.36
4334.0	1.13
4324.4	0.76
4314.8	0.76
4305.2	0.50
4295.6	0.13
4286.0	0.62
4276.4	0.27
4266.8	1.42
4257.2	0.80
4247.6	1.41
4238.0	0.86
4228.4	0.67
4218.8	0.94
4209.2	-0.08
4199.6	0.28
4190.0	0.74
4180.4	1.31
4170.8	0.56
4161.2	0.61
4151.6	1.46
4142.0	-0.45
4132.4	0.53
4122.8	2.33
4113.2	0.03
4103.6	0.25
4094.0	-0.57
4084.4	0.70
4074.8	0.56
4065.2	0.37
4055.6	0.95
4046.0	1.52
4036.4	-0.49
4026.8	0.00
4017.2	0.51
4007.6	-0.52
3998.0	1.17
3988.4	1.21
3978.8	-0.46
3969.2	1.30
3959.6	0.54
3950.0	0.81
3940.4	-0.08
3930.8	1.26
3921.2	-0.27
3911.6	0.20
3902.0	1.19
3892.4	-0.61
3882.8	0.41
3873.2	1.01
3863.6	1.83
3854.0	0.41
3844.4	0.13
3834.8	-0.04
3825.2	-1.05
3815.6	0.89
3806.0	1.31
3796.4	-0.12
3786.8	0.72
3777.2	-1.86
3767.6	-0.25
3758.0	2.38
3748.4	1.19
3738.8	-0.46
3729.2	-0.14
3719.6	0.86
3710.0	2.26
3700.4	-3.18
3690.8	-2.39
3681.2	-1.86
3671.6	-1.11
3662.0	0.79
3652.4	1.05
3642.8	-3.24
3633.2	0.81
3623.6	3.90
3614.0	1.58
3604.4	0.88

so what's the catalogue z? 0.30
